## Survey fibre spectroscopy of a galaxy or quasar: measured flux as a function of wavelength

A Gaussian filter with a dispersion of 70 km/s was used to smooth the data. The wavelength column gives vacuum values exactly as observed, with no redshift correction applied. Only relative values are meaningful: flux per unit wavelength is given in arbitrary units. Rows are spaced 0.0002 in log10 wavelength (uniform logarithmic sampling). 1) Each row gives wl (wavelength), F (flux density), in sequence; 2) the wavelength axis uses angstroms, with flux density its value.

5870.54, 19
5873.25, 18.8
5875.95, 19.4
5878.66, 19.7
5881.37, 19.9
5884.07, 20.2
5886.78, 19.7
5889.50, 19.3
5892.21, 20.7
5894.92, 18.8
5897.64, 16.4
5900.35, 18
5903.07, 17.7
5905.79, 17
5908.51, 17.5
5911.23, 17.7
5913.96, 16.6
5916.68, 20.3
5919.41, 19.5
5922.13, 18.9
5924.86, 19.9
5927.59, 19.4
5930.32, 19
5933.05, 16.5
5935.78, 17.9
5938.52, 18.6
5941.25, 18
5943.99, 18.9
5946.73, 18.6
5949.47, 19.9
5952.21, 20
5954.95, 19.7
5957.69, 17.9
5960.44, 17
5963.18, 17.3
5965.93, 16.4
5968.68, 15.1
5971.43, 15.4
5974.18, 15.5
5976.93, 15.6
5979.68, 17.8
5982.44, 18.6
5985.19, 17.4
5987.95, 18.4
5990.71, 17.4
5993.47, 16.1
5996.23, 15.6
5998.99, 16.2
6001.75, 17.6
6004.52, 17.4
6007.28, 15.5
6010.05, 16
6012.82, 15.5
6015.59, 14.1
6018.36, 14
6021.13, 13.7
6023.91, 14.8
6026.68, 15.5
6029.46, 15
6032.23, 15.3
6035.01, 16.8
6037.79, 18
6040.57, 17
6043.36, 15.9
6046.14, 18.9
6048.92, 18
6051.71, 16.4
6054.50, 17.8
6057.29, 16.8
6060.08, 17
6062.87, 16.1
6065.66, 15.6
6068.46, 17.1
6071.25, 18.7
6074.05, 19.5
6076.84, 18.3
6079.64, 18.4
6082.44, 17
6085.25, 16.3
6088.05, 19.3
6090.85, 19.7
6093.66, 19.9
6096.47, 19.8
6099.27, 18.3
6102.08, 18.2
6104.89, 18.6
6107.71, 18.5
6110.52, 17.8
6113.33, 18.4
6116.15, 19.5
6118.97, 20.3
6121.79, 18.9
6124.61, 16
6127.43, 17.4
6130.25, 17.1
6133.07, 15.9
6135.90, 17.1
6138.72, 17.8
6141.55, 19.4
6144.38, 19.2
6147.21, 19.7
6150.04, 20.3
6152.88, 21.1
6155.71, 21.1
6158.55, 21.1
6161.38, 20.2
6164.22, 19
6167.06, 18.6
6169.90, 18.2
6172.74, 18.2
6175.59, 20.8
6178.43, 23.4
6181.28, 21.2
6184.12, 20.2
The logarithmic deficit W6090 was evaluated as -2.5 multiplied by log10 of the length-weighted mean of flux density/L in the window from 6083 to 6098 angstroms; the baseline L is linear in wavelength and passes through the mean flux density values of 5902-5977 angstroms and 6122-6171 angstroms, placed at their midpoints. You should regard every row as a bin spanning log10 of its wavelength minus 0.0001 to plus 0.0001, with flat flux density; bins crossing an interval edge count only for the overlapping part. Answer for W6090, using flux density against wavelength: -0.02 mag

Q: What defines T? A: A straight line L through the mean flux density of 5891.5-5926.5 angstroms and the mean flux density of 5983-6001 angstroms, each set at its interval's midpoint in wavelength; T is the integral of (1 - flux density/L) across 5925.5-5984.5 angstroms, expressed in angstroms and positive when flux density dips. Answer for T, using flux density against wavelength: -0.7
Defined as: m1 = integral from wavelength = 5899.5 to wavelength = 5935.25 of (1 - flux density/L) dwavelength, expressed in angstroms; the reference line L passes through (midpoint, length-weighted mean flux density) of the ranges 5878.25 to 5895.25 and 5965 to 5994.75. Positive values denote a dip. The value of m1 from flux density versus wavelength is 0.9 angstroms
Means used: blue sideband 19.8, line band 18.3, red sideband 16.7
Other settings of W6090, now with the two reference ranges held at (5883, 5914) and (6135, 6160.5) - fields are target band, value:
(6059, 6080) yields 0.10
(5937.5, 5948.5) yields 0.00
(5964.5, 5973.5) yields 0.20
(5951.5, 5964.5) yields 0.02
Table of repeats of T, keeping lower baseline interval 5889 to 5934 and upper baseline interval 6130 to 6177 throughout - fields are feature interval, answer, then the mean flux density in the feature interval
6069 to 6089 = 0.8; 18.1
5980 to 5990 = 0.3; 18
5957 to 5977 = 2.5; 16.3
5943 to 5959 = -0.5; 19.2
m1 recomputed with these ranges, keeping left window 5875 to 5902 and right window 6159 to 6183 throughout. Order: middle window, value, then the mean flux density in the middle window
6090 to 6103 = 0.4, 19.2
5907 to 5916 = 0.8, 17.5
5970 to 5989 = 2.5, 16.9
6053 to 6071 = 2.6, 16.9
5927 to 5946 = 1.0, 18.3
